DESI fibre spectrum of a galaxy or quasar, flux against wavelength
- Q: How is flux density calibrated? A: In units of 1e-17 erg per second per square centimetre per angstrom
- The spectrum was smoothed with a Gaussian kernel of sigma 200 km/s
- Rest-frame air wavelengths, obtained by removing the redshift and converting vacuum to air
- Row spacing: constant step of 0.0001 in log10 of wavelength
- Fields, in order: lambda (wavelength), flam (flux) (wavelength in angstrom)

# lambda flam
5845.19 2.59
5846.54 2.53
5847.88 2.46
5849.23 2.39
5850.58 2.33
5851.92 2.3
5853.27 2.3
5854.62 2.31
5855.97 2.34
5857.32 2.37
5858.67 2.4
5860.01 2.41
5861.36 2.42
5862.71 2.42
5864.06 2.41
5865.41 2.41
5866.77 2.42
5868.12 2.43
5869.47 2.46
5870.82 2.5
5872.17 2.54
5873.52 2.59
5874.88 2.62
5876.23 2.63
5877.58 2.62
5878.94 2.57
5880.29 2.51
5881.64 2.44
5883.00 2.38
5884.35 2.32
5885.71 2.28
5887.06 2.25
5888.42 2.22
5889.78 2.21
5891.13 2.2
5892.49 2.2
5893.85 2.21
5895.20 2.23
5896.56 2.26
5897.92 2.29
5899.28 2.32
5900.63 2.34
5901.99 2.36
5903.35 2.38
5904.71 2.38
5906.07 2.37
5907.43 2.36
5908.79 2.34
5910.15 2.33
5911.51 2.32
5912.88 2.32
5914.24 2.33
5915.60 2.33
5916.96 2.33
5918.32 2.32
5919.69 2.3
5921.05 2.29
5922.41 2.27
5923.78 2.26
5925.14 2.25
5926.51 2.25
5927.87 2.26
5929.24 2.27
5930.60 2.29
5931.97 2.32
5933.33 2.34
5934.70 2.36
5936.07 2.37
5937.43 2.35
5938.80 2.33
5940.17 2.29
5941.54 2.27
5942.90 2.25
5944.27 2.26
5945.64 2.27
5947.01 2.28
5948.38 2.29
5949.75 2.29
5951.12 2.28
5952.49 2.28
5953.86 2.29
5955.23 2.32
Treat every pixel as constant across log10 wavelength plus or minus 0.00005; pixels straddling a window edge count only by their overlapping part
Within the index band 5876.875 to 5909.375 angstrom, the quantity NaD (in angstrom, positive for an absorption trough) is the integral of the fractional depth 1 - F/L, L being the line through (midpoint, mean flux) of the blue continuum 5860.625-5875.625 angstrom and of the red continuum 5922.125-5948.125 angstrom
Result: 1.0 angstrom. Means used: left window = 2.47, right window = 2.29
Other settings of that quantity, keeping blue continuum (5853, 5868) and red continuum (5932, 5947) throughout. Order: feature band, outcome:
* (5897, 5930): 0.3 angstrom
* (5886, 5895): 0.5 angstrom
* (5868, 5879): -0.8 angstrom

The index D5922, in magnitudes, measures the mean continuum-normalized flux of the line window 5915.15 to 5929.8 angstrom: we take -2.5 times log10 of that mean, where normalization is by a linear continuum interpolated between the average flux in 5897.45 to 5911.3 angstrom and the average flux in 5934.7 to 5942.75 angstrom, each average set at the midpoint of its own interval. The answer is 0.02 mag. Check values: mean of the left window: 2.35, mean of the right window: 2.32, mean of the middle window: 2.28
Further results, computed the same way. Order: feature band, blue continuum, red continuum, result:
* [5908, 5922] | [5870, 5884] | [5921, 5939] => 0.021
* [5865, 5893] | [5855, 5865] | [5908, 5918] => -0.022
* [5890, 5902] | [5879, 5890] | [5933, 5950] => 0.035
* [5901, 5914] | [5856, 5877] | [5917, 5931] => -0.008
